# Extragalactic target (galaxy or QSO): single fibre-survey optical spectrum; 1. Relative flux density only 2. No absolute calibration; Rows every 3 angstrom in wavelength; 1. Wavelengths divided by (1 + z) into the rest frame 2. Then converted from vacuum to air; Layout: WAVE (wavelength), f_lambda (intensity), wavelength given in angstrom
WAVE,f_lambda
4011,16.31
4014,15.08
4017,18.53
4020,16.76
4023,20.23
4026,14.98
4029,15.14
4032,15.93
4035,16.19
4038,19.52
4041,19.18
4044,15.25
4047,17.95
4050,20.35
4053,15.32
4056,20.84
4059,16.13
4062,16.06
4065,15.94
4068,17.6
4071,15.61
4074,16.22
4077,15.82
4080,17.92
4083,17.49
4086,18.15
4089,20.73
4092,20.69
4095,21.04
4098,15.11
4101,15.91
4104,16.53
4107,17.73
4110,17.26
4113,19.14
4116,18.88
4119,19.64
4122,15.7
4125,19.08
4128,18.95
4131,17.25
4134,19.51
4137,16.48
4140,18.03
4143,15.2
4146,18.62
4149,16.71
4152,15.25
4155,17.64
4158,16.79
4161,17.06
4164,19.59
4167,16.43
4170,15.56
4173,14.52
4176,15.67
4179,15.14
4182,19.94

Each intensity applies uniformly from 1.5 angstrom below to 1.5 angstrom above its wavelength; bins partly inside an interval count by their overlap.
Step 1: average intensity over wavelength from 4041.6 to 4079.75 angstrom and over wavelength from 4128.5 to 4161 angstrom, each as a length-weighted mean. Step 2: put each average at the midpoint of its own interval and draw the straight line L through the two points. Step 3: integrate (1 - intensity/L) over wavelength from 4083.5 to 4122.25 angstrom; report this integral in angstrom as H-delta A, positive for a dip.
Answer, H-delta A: -2.61 angstrom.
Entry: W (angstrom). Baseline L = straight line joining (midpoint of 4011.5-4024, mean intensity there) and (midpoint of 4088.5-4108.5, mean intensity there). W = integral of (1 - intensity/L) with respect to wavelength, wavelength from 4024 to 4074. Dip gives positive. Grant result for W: 2.0 angstrom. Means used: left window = 17.4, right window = 18.1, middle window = 17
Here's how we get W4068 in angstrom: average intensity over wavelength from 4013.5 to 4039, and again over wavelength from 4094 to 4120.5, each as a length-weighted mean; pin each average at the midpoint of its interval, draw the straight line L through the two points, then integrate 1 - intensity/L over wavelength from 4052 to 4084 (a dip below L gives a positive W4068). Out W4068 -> 1.1 angstrom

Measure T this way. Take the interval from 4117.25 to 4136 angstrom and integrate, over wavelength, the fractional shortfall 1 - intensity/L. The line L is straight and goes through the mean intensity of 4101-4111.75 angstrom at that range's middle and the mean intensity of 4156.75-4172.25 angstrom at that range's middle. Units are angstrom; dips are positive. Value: -1.4 angstrom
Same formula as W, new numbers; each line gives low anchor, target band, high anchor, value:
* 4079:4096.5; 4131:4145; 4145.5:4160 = 0.1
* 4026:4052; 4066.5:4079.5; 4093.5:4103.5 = 0.6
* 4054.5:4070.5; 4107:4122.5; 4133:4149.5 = -0.8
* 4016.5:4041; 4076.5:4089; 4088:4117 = 0.1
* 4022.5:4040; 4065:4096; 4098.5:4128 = -1.0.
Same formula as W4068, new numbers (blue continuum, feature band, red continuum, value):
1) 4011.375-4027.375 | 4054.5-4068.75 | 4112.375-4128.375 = 0.3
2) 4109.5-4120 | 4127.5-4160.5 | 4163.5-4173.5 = 0.5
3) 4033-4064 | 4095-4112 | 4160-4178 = 0.1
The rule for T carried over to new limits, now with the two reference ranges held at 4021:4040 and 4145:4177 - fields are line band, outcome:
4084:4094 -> -1.72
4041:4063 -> -0.74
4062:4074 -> 0.44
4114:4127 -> -1.22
